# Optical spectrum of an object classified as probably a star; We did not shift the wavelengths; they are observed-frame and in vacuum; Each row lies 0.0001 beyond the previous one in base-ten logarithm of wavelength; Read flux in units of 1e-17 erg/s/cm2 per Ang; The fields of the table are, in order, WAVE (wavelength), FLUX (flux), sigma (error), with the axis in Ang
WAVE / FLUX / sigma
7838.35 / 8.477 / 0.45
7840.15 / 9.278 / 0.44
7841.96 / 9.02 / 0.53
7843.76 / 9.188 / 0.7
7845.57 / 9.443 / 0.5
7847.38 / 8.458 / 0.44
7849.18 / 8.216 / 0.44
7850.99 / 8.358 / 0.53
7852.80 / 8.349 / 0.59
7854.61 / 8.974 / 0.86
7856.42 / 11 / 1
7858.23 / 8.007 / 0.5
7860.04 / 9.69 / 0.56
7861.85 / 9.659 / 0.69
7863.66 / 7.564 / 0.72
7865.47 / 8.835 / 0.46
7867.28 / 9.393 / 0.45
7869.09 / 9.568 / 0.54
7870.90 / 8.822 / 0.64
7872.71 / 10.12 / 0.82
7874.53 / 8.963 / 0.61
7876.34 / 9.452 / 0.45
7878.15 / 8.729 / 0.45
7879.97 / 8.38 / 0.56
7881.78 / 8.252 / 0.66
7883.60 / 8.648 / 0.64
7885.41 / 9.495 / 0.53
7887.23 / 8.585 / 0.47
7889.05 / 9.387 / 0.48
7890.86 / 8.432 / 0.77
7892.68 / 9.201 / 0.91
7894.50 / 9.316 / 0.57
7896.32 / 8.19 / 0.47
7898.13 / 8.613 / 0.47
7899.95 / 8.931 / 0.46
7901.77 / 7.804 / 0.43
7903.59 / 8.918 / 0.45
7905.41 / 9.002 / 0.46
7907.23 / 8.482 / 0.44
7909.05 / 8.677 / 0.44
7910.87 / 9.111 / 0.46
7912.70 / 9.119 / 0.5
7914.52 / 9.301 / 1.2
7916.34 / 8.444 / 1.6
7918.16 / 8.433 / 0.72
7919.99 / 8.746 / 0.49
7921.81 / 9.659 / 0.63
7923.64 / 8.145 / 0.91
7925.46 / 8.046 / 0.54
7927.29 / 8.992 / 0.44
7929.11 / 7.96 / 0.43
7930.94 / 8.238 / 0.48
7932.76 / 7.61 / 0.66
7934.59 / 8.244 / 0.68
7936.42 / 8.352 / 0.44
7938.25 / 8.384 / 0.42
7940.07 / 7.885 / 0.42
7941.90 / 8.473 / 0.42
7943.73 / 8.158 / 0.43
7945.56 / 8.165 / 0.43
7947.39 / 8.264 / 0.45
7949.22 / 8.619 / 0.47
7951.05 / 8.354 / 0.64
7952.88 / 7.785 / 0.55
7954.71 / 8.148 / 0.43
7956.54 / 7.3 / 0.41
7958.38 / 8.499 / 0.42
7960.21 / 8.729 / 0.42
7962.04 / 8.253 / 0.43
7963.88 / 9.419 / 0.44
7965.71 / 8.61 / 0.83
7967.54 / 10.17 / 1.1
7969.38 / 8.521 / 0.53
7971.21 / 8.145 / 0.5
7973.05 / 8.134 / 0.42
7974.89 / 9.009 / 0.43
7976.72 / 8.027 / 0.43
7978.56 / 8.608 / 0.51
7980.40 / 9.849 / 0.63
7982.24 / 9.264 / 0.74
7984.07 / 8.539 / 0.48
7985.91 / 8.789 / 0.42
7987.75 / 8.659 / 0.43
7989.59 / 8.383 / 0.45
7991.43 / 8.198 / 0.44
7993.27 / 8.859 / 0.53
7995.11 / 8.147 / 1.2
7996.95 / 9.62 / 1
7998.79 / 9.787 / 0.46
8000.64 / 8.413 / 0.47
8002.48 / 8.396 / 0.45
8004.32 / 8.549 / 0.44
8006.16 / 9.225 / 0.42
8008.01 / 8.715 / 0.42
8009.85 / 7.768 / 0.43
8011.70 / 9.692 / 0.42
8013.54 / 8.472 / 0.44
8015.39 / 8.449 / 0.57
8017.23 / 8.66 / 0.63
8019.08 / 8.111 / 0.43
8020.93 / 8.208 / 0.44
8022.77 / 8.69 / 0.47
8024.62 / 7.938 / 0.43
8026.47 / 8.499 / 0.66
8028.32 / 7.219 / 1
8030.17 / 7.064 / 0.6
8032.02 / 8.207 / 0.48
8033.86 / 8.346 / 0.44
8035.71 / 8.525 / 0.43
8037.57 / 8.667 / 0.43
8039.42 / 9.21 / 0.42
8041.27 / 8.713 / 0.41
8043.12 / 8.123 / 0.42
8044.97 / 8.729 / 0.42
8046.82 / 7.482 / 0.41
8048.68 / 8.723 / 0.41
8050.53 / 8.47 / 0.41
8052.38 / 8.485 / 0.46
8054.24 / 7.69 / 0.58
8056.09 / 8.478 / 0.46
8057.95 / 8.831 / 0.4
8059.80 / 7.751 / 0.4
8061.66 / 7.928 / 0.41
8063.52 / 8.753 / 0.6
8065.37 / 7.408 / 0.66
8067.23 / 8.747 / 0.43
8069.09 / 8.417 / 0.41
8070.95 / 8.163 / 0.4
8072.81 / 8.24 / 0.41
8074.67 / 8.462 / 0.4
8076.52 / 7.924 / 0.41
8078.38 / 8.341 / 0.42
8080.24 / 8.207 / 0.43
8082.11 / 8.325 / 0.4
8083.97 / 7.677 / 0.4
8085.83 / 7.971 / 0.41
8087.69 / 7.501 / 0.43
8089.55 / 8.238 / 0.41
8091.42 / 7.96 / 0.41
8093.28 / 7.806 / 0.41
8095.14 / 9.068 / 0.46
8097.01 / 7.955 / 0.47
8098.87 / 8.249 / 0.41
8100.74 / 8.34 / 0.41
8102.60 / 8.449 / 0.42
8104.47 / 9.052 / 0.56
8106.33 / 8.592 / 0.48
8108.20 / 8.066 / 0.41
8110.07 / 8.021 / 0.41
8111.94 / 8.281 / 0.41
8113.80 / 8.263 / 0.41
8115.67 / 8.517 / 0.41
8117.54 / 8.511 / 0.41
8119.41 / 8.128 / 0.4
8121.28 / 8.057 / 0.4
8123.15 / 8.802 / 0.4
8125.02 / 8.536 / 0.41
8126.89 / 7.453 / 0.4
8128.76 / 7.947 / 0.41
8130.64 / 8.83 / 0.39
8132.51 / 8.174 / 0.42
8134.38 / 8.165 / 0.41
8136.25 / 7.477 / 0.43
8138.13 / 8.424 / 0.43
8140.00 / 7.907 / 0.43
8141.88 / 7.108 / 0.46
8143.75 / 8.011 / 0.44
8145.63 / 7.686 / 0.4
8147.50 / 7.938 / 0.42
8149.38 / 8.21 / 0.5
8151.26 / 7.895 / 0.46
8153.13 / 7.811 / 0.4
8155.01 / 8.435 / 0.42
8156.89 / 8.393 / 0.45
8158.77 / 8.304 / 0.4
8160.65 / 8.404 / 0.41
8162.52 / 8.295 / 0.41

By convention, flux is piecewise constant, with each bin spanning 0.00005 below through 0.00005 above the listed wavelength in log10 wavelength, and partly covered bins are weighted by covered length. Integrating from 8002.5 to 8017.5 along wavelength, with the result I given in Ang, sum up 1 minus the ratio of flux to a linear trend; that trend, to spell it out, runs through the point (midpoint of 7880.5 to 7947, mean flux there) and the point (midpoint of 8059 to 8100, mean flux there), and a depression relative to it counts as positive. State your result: -0.62 Ang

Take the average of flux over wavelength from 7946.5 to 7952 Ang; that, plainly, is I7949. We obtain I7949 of 8.41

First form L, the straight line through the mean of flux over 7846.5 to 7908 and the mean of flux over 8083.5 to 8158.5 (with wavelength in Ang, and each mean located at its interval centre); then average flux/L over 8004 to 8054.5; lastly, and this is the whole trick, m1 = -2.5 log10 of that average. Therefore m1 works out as 0.01 mag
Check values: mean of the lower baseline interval 8.88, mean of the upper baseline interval 8.15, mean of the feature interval 8.39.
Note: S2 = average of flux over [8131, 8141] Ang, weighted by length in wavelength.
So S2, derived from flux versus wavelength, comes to 8.07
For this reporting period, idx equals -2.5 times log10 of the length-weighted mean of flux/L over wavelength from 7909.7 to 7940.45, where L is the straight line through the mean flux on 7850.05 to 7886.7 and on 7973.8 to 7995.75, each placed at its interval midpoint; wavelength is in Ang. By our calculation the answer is 0.04 mag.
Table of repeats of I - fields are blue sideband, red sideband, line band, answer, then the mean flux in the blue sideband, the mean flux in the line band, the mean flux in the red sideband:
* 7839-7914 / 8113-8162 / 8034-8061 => -0.03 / 8.92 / 8.41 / 8.13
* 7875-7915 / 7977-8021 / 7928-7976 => 2.19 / 8.82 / 8.37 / 8.72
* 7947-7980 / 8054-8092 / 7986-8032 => -0.71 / 8.5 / 8.49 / 8.15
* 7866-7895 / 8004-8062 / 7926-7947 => 1.36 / 9.04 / 8.22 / 8.37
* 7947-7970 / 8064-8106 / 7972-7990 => -0.57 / 8.52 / 8.73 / 8.22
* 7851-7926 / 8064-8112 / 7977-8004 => -0.81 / 8.89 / 8.8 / 8.21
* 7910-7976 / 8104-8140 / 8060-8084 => 0.34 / 8.48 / 8.2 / 8.26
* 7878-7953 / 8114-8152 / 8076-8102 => 0.22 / 8.57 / 8.12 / 8.09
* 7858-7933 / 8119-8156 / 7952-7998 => -0.42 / 8.8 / 8.63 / 8.05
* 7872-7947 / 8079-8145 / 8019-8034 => 0.65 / 8.65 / 8.01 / 8.17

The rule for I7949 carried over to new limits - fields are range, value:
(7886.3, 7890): 8.98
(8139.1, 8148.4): 7.73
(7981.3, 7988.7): 8.82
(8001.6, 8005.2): 8.48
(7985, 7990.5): 8.61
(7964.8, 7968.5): 9.38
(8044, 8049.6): 8.31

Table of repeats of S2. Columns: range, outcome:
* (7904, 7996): 8.54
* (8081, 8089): 7.89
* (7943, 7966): 8.32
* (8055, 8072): 8.27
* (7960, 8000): 8.8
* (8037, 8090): 8.26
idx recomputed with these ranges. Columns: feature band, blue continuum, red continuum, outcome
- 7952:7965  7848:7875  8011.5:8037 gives 0.033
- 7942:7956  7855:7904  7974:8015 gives 0.081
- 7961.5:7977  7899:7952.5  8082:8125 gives -0.038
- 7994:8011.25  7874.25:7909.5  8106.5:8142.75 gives -0.036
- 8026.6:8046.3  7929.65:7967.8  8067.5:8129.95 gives 0.000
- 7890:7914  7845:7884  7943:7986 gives 0.005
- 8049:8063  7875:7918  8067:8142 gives 0.010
